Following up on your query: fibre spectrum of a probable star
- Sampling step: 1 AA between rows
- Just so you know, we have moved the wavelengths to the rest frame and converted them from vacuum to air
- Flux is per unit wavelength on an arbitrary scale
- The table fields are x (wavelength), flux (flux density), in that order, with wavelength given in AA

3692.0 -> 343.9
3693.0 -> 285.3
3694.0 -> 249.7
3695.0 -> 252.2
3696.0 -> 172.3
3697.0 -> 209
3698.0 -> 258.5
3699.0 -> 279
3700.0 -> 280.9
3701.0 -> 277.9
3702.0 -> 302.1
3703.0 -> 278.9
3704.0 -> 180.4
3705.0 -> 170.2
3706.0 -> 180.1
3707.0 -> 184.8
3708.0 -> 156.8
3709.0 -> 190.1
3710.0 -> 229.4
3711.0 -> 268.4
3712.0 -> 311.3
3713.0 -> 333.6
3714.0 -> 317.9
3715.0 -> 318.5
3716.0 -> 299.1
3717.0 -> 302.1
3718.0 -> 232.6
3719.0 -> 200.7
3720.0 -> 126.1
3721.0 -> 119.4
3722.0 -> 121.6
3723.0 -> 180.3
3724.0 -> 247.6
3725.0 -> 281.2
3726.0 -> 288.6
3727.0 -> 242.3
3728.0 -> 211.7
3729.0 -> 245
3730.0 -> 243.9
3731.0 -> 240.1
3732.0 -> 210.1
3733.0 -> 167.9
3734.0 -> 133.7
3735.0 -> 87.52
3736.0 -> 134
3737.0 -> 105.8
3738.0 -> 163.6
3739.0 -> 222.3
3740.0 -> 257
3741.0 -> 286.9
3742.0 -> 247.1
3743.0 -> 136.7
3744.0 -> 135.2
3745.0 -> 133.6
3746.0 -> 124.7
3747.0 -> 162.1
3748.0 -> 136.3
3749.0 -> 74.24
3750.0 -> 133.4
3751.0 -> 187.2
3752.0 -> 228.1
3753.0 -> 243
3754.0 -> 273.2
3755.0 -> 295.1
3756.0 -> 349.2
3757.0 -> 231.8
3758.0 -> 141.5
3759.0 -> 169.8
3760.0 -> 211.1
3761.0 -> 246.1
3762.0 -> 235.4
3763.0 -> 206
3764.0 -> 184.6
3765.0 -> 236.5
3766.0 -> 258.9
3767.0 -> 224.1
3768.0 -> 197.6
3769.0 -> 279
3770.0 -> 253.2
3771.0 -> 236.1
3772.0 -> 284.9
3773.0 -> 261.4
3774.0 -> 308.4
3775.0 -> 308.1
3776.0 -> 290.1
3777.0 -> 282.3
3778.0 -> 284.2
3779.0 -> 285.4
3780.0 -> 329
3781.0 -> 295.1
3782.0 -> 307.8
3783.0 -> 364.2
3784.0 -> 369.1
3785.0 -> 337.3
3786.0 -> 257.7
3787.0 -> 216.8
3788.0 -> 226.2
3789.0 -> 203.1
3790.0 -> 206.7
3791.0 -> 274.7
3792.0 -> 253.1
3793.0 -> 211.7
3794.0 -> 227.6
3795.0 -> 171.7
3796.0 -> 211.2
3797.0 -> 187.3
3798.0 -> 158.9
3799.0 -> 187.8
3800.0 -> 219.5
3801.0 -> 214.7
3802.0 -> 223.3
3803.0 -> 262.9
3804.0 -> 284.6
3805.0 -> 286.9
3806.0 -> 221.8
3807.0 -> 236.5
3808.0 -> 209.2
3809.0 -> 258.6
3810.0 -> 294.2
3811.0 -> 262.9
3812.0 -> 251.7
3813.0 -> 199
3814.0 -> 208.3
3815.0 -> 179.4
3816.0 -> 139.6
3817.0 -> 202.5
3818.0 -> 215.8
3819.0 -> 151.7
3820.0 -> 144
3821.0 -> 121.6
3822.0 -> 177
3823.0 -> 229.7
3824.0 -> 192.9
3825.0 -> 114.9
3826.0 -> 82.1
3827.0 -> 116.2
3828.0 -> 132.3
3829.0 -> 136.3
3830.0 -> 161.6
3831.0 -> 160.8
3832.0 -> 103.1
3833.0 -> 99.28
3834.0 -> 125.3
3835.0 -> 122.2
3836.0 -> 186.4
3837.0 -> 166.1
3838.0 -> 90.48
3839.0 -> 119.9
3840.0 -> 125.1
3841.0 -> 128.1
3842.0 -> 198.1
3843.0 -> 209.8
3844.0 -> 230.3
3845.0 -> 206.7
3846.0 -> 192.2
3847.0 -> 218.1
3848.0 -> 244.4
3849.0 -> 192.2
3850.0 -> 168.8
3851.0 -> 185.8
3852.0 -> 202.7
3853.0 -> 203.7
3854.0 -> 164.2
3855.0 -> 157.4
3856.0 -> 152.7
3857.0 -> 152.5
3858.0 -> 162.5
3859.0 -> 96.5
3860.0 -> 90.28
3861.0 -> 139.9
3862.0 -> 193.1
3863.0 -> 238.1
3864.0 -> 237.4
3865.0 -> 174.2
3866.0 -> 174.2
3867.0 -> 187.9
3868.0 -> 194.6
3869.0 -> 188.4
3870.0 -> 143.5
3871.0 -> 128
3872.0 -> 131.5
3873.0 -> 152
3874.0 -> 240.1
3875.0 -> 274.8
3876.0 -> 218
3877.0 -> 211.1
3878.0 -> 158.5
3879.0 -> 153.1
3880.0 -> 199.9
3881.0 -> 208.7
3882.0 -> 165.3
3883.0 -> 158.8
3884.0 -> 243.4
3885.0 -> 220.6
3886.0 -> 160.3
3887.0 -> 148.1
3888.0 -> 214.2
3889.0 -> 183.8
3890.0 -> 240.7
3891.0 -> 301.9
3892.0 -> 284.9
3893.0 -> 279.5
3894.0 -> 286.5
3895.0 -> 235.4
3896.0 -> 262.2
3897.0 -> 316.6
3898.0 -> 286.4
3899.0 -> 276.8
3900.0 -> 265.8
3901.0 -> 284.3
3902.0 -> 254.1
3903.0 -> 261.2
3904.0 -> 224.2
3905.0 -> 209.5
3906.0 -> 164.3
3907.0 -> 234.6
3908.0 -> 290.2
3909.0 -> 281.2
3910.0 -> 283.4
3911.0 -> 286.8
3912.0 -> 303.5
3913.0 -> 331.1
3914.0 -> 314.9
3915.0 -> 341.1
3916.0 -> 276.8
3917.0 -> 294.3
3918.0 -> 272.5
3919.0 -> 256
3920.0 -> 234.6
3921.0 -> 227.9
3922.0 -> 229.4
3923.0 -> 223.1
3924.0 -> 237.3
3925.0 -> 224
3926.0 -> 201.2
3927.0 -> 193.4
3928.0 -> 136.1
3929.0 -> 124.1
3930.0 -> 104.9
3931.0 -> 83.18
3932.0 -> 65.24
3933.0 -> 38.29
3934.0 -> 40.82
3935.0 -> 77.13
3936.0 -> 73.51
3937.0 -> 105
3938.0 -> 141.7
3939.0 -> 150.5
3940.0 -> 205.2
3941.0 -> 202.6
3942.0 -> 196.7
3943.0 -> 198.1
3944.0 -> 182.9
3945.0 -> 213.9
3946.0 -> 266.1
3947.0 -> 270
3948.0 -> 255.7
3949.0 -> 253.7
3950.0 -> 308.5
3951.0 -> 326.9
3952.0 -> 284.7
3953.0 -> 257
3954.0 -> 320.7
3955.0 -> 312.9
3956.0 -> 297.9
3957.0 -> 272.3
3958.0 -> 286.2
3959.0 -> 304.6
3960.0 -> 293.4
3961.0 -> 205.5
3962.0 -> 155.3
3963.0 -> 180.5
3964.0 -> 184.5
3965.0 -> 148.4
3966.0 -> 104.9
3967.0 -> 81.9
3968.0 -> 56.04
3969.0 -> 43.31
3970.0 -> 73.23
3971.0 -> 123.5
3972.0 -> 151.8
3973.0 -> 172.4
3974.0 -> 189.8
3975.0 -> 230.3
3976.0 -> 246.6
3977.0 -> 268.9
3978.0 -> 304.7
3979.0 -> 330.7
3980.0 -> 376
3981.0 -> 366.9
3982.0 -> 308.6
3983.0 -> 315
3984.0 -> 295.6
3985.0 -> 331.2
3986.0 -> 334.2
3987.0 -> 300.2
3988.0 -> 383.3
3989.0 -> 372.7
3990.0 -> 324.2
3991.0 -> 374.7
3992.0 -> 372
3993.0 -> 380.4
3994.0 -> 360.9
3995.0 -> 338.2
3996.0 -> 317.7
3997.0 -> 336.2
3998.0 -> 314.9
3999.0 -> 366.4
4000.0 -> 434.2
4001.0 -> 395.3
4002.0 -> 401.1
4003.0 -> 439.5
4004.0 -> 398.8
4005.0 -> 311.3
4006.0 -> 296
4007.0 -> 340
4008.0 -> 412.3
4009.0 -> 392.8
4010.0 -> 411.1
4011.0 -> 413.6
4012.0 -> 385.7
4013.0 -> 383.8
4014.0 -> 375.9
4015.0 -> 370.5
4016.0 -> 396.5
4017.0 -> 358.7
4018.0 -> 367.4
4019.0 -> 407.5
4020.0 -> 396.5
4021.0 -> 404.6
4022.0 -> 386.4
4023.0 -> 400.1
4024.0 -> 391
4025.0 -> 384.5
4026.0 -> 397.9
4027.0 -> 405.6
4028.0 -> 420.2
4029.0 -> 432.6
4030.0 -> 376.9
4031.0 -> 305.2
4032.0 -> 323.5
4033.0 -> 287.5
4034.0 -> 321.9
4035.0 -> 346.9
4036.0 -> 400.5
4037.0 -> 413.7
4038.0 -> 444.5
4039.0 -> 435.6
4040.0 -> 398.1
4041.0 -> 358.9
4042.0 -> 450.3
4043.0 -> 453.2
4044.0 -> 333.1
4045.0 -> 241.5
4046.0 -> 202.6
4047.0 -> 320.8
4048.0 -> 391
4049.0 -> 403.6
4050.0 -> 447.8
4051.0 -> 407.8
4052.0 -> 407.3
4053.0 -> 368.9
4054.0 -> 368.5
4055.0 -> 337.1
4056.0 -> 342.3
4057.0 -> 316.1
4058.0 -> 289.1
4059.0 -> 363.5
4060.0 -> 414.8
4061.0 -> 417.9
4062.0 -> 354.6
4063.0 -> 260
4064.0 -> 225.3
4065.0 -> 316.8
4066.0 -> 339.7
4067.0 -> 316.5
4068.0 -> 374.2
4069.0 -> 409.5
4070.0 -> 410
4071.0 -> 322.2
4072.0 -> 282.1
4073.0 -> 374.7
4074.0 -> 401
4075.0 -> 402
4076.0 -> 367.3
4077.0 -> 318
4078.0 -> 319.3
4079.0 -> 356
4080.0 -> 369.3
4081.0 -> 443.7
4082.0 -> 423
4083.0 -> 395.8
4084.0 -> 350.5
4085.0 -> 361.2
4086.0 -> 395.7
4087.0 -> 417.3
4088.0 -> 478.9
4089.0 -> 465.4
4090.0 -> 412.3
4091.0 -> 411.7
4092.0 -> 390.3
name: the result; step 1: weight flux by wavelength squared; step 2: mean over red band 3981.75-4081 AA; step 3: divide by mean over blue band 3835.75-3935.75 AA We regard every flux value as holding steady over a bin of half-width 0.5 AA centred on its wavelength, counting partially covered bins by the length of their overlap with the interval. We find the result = 1.93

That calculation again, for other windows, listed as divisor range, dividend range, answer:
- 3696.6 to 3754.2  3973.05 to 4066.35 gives 1.97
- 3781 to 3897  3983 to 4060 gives 2.05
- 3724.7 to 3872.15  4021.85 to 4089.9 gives 2.08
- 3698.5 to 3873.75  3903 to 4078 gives 1.60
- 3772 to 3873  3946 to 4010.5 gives 1.55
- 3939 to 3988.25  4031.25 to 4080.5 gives 1.57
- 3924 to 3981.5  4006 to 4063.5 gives 1.96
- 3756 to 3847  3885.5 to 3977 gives 1.08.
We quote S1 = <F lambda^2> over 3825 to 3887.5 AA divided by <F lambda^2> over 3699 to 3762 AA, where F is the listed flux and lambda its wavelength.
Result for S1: 0.85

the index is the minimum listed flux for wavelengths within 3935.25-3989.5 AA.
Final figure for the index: 43.31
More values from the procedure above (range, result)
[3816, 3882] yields 82.1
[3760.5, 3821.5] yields 121.6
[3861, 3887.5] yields 128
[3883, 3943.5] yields 38.29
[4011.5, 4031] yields 305.2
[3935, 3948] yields 73.51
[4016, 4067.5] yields 202.6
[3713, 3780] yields 74.24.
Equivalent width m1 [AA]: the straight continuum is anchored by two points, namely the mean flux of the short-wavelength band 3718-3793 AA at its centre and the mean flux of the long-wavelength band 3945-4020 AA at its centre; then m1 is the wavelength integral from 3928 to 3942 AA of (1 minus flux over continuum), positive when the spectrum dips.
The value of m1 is 8.44 AA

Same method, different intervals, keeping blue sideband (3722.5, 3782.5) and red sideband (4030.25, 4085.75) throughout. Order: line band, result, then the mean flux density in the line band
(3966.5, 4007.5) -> 4.1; 297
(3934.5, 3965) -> 8.5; 225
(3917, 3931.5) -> 4.8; 200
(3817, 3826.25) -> 3.3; 163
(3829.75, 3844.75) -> 6.4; 149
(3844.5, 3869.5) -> 8.2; 181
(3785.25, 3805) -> 1.4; 224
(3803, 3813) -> -0.2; 254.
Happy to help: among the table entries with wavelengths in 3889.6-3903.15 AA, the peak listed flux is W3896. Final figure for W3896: 316.6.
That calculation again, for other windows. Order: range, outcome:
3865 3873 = 194.6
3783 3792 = 369.1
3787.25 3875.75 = 294.2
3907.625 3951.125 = 341.1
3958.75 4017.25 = 439.5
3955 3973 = 312.9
